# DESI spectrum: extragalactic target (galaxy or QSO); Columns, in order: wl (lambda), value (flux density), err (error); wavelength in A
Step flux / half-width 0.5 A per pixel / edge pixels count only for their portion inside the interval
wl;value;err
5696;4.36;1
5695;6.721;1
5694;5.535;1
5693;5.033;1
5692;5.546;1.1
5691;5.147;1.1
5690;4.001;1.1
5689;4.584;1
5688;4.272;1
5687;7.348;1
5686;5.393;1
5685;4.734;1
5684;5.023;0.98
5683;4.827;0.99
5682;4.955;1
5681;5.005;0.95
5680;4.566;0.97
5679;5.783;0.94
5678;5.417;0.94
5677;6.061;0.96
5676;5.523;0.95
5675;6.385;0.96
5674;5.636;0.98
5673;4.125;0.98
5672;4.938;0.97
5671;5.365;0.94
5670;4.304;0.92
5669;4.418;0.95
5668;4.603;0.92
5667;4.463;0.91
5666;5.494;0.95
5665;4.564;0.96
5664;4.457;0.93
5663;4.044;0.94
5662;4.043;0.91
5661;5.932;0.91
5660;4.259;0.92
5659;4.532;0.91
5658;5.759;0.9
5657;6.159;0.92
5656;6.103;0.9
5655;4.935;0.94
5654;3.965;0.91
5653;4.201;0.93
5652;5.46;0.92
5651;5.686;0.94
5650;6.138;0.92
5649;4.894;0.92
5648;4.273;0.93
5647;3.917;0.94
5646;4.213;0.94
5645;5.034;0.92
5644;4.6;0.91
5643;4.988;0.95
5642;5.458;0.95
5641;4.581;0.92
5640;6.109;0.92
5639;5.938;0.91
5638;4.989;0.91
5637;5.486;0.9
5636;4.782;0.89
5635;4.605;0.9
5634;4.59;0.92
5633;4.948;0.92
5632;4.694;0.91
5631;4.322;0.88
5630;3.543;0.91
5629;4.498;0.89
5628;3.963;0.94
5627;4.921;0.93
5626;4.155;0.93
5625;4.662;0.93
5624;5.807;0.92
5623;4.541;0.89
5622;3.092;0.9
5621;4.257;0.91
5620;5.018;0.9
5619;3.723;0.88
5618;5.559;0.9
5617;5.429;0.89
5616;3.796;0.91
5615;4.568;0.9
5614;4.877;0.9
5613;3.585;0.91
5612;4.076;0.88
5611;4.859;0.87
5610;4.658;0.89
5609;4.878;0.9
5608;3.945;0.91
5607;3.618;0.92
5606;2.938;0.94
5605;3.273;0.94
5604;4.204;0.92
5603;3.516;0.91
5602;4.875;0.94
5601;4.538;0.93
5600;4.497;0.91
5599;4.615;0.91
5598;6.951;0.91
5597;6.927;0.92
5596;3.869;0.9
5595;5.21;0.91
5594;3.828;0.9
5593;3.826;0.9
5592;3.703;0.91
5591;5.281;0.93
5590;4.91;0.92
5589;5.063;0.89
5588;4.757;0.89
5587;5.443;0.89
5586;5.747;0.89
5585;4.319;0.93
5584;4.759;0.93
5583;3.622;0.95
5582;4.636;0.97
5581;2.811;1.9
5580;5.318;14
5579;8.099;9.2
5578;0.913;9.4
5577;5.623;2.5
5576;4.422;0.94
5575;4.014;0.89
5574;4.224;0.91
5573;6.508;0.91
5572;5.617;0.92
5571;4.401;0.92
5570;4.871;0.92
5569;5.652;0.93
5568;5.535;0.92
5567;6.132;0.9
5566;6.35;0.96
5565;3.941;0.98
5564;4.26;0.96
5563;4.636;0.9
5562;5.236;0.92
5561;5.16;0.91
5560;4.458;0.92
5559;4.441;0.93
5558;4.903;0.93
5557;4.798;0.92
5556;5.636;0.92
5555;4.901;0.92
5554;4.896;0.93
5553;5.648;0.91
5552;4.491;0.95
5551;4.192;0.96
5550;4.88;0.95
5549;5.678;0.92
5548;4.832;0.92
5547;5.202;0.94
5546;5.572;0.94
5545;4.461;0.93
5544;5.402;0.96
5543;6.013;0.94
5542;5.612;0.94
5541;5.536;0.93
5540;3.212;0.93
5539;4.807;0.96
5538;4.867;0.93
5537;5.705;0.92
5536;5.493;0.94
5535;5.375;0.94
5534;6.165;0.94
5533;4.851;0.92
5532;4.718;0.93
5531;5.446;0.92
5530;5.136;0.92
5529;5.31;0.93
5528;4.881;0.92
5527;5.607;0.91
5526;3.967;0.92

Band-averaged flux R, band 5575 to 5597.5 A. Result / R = 4.67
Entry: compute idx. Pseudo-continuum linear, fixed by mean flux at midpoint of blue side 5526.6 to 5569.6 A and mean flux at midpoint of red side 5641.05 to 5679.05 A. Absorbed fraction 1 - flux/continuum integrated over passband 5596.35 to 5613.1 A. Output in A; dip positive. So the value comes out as 1.88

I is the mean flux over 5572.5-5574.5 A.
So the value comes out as 5.37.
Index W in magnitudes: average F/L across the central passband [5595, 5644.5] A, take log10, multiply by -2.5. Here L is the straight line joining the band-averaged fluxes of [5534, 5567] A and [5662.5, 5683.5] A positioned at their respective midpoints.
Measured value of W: 0.09 mag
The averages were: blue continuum 5.05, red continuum 5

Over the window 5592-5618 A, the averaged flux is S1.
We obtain 4.46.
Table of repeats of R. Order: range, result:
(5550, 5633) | 4.67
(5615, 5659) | 4.83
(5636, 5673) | 4.94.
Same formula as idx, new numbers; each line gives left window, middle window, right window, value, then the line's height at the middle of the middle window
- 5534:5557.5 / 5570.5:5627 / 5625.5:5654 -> 4.14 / 4.94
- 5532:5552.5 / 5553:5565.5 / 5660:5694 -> 0.71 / 5.1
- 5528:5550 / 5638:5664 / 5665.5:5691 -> 0.57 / 5.11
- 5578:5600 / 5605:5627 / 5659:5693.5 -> 2.33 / 4.89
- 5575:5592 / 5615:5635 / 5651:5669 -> 1.21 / 4.79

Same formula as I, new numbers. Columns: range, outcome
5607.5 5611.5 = 4.58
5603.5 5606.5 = 3.47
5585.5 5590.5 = 5.18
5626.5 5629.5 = 4.46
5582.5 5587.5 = 4.78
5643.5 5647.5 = 4.44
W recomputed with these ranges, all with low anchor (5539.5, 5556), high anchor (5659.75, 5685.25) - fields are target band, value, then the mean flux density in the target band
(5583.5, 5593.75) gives 0.06 mag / 4.76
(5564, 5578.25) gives 0.03 mag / 4.92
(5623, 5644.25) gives 0.03 mag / 4.84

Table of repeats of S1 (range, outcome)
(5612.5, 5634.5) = 4.48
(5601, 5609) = 3.88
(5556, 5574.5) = 5.08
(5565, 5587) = 4.92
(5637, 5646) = 5.17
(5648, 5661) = 5.17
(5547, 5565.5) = 4.84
